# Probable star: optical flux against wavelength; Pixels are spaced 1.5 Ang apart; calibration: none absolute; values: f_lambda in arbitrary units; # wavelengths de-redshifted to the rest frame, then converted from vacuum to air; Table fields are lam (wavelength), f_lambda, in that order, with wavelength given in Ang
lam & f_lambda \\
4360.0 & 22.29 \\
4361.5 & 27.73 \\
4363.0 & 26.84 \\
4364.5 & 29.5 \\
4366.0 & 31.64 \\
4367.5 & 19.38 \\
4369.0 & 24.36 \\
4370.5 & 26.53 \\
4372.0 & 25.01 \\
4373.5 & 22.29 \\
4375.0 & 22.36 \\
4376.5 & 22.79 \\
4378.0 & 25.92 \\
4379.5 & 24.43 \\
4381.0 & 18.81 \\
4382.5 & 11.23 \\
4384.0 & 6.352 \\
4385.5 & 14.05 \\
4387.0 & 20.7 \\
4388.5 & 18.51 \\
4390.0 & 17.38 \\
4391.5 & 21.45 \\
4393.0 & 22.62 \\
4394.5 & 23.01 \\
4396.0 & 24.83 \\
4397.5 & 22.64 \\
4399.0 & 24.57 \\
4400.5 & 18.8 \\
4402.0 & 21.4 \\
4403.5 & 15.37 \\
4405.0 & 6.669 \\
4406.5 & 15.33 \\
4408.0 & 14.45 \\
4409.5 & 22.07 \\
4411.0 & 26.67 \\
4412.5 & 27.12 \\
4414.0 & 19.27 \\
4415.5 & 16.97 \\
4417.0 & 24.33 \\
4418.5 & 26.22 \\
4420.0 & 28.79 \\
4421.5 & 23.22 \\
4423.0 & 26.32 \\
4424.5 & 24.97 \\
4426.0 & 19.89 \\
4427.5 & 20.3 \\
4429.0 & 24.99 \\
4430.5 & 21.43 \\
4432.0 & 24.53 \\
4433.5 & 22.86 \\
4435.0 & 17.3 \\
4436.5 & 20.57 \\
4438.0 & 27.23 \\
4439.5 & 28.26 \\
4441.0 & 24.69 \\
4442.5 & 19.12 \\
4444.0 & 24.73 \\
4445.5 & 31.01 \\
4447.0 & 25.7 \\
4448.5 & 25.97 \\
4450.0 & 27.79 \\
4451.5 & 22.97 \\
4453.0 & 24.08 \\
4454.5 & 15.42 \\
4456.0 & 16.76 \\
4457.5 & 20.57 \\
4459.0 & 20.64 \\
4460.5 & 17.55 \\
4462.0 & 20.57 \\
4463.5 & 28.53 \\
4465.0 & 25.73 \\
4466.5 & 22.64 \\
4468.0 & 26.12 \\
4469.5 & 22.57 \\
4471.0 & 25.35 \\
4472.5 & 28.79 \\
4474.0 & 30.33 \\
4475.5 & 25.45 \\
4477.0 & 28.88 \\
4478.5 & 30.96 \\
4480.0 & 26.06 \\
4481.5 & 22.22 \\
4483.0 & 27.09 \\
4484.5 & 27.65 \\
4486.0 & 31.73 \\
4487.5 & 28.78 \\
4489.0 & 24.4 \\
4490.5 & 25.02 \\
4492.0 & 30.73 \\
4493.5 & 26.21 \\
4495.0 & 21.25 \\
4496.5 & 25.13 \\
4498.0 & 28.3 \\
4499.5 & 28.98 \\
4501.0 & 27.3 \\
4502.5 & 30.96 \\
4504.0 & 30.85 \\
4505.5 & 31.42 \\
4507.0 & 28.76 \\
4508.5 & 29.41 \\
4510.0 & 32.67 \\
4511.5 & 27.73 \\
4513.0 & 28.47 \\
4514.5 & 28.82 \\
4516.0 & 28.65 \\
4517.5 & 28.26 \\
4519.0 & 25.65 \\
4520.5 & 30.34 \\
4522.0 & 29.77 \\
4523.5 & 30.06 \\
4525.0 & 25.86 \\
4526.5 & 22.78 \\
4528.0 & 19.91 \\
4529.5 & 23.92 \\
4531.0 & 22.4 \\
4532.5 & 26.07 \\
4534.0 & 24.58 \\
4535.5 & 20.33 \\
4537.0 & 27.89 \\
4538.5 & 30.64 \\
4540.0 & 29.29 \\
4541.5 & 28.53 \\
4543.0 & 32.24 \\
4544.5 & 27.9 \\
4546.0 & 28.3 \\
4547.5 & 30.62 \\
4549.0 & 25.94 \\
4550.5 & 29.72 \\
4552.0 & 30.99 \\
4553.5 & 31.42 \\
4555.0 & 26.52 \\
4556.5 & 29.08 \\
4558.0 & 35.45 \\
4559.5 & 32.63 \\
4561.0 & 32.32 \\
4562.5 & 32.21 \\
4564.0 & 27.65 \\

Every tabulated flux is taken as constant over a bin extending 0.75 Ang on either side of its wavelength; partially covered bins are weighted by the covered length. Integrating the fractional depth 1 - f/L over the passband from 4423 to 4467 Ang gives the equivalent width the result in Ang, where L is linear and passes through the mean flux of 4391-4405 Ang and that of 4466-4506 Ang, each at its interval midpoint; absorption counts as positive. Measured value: 2.1 Ang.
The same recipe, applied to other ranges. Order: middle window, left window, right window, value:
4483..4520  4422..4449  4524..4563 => -2.6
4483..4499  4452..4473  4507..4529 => -1.2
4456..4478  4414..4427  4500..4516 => 2.0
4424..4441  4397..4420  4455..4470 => -1.5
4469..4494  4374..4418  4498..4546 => -2.1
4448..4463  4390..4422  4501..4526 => 2.1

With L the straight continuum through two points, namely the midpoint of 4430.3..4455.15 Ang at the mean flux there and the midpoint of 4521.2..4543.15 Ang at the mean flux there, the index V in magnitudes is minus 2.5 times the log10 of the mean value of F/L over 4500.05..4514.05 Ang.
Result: -0.17 mag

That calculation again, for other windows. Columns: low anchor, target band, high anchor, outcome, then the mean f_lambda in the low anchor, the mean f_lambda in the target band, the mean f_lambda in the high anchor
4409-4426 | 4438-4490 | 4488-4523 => 0.053 mag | 24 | 25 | 28.2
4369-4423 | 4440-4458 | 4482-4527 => 0.044 mag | 20.8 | 23.3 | 28.1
